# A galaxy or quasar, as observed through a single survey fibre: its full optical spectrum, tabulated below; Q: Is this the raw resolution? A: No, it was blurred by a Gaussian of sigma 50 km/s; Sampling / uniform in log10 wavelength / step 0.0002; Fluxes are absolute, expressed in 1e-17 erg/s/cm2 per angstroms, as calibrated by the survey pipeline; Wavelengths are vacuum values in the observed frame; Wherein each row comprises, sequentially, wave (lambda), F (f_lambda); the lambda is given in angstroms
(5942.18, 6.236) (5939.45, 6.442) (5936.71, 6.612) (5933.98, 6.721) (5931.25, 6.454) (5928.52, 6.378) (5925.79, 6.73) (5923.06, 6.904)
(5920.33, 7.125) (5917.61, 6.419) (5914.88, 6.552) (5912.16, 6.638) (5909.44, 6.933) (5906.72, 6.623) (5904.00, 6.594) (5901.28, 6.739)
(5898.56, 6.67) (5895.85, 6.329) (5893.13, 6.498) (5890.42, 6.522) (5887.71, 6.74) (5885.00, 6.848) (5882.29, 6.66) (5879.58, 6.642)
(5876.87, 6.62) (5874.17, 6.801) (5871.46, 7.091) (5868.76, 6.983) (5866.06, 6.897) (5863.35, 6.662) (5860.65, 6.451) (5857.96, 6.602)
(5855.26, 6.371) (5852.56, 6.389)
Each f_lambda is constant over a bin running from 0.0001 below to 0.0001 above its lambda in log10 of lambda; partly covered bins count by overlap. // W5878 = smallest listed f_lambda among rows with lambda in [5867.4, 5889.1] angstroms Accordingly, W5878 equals 6.62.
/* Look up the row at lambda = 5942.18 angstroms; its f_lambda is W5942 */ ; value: 6.236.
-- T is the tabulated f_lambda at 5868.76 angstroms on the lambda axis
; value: 6.983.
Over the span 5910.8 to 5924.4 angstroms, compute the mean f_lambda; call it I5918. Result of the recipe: 6.73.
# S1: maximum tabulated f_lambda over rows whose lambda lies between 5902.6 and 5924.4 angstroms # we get 7.125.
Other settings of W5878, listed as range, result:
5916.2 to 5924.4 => 6.419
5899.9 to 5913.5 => 6.594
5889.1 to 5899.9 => 6.329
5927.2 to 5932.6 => 6.378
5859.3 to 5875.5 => 6.451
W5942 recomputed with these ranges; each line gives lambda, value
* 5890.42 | 6.522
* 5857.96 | 6.602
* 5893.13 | 6.498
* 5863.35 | 6.662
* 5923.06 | 6.904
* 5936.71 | 6.612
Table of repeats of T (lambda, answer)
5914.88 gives 6.552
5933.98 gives 6.721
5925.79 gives 6.73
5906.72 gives 6.623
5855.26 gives 6.371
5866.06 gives 6.897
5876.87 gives 6.62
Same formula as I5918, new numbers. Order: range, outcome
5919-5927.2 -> 6.91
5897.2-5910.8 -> 6.71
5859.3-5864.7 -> 6.57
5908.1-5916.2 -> 6.71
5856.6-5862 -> 6.53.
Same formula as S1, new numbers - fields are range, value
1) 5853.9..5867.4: 6.897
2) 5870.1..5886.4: 7.091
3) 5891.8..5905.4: 6.739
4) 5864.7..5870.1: 6.983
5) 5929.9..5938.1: 6.721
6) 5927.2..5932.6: 6.454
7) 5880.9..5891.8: 6.848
